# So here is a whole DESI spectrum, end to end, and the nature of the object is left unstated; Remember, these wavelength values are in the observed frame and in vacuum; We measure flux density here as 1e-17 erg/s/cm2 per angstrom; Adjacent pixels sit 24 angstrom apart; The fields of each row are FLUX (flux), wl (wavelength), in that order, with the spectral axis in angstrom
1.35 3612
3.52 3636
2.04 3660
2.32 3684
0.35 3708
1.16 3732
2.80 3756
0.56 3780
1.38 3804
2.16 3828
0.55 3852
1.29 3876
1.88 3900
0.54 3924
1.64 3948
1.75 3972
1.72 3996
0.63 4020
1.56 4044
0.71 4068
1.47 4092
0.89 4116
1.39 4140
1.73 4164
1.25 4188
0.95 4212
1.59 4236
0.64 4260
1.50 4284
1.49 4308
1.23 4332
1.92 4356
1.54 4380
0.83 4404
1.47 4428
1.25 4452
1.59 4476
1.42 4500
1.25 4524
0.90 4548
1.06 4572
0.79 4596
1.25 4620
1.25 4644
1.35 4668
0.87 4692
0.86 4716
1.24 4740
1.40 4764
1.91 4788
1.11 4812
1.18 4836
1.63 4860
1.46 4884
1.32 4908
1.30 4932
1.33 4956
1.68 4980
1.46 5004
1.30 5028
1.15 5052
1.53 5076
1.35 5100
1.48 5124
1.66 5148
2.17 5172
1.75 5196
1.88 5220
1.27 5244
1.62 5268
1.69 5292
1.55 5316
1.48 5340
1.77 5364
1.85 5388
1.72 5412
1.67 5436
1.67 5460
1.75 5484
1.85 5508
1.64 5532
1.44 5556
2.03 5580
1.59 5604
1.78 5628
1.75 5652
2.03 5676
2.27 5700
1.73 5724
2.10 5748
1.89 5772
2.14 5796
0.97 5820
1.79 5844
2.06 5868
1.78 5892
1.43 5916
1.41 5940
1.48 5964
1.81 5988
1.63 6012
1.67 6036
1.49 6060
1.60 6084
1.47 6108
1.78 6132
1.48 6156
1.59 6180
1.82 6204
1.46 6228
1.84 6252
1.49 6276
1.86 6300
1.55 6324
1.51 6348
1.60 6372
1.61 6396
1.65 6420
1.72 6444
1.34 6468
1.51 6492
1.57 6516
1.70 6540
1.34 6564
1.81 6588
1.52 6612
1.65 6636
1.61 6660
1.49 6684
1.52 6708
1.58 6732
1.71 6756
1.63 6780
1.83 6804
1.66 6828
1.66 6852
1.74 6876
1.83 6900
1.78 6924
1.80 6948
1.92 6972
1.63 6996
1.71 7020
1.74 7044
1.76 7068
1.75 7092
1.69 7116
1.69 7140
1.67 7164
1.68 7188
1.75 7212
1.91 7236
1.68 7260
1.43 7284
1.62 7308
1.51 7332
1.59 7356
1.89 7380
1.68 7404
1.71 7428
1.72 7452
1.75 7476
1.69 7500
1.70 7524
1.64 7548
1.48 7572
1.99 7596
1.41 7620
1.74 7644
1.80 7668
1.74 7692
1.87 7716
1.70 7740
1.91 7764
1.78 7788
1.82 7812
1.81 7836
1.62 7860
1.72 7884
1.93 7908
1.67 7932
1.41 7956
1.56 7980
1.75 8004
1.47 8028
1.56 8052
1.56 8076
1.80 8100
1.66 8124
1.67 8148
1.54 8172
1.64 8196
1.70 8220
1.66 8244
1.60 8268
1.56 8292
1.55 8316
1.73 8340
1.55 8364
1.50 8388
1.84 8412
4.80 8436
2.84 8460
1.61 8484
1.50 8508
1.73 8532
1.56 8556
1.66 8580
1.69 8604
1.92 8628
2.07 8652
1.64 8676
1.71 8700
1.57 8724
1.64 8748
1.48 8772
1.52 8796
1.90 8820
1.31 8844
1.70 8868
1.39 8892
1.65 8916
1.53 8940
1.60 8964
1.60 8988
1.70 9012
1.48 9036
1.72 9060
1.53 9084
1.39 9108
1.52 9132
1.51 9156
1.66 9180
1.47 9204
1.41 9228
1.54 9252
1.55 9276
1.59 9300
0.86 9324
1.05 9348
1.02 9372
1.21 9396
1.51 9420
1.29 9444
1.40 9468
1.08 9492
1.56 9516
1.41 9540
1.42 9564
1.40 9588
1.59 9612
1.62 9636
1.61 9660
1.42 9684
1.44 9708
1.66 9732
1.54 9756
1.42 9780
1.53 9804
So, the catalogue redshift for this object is 0.29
